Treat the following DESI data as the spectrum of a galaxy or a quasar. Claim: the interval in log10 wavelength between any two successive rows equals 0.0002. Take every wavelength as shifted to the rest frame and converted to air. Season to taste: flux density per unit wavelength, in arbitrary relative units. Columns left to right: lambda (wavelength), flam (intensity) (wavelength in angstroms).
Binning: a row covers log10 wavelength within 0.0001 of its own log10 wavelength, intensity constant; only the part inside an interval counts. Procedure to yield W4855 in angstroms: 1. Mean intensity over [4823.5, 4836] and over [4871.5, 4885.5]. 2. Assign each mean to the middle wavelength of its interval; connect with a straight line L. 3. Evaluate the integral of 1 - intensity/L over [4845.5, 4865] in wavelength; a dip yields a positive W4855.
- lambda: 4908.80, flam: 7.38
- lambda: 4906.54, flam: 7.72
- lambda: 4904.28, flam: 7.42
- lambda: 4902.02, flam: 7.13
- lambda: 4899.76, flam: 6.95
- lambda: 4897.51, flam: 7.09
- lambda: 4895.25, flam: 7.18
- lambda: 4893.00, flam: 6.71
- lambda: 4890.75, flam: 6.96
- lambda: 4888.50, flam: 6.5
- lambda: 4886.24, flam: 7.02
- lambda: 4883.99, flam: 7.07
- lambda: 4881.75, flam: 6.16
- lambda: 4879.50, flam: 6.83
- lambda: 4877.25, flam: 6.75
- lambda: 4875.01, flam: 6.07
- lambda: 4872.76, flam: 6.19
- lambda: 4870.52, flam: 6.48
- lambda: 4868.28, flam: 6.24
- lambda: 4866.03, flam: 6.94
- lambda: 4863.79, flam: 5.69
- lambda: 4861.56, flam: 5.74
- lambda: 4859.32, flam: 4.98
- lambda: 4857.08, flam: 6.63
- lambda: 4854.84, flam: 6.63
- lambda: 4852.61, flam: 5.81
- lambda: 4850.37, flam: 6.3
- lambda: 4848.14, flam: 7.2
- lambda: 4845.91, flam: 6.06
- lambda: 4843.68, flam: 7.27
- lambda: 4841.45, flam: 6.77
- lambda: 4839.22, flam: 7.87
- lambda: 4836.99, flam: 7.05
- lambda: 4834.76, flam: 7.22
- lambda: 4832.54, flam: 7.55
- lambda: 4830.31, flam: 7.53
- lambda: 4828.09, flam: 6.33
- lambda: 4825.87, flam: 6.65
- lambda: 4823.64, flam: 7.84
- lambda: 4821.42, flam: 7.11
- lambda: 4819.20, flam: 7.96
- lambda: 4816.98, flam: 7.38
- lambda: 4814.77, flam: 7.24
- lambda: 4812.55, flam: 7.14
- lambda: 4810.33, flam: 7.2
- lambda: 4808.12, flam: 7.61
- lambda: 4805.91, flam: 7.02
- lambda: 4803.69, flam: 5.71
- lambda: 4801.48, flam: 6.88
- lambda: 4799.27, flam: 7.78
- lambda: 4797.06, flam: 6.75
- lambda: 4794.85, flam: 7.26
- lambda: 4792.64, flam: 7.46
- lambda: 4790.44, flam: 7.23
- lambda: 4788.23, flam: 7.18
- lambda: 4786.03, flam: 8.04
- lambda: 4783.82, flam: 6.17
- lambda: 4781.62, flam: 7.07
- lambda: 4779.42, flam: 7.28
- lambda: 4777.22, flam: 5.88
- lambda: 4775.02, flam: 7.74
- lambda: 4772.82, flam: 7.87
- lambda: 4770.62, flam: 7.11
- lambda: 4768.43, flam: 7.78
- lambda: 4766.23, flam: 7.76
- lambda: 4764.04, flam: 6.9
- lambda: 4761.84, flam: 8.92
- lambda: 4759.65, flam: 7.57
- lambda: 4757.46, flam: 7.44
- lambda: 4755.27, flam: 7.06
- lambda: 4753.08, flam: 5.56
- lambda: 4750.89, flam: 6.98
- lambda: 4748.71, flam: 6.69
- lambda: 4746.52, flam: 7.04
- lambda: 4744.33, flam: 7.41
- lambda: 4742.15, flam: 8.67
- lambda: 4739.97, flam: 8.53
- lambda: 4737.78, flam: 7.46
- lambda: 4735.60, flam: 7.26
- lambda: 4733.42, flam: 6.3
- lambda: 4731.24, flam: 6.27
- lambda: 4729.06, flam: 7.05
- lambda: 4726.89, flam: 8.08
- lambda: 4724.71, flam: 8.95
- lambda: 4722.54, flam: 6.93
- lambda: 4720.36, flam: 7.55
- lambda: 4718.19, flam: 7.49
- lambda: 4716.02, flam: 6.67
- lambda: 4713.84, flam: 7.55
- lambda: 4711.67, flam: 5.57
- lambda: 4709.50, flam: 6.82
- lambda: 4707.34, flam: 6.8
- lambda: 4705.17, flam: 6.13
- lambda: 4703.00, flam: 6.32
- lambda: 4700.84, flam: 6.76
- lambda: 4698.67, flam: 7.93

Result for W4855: 2.0 angstroms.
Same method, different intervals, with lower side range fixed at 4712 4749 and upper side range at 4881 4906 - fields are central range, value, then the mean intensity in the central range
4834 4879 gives 3.59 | 6.49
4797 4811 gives 0.36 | 7.01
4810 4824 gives -0.47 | 7.4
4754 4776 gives -0.92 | 7.6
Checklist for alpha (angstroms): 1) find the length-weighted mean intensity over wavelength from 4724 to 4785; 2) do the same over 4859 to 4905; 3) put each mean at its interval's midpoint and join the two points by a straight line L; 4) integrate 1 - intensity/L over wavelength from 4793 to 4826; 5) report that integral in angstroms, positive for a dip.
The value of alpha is -0.9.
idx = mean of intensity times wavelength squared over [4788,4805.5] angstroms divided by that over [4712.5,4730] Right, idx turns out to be 1.0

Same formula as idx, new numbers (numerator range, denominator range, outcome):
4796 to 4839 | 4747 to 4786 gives 1.02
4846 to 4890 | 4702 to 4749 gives 0.94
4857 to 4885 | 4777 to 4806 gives 0.93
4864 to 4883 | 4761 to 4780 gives 0.90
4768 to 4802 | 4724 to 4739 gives 1.01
